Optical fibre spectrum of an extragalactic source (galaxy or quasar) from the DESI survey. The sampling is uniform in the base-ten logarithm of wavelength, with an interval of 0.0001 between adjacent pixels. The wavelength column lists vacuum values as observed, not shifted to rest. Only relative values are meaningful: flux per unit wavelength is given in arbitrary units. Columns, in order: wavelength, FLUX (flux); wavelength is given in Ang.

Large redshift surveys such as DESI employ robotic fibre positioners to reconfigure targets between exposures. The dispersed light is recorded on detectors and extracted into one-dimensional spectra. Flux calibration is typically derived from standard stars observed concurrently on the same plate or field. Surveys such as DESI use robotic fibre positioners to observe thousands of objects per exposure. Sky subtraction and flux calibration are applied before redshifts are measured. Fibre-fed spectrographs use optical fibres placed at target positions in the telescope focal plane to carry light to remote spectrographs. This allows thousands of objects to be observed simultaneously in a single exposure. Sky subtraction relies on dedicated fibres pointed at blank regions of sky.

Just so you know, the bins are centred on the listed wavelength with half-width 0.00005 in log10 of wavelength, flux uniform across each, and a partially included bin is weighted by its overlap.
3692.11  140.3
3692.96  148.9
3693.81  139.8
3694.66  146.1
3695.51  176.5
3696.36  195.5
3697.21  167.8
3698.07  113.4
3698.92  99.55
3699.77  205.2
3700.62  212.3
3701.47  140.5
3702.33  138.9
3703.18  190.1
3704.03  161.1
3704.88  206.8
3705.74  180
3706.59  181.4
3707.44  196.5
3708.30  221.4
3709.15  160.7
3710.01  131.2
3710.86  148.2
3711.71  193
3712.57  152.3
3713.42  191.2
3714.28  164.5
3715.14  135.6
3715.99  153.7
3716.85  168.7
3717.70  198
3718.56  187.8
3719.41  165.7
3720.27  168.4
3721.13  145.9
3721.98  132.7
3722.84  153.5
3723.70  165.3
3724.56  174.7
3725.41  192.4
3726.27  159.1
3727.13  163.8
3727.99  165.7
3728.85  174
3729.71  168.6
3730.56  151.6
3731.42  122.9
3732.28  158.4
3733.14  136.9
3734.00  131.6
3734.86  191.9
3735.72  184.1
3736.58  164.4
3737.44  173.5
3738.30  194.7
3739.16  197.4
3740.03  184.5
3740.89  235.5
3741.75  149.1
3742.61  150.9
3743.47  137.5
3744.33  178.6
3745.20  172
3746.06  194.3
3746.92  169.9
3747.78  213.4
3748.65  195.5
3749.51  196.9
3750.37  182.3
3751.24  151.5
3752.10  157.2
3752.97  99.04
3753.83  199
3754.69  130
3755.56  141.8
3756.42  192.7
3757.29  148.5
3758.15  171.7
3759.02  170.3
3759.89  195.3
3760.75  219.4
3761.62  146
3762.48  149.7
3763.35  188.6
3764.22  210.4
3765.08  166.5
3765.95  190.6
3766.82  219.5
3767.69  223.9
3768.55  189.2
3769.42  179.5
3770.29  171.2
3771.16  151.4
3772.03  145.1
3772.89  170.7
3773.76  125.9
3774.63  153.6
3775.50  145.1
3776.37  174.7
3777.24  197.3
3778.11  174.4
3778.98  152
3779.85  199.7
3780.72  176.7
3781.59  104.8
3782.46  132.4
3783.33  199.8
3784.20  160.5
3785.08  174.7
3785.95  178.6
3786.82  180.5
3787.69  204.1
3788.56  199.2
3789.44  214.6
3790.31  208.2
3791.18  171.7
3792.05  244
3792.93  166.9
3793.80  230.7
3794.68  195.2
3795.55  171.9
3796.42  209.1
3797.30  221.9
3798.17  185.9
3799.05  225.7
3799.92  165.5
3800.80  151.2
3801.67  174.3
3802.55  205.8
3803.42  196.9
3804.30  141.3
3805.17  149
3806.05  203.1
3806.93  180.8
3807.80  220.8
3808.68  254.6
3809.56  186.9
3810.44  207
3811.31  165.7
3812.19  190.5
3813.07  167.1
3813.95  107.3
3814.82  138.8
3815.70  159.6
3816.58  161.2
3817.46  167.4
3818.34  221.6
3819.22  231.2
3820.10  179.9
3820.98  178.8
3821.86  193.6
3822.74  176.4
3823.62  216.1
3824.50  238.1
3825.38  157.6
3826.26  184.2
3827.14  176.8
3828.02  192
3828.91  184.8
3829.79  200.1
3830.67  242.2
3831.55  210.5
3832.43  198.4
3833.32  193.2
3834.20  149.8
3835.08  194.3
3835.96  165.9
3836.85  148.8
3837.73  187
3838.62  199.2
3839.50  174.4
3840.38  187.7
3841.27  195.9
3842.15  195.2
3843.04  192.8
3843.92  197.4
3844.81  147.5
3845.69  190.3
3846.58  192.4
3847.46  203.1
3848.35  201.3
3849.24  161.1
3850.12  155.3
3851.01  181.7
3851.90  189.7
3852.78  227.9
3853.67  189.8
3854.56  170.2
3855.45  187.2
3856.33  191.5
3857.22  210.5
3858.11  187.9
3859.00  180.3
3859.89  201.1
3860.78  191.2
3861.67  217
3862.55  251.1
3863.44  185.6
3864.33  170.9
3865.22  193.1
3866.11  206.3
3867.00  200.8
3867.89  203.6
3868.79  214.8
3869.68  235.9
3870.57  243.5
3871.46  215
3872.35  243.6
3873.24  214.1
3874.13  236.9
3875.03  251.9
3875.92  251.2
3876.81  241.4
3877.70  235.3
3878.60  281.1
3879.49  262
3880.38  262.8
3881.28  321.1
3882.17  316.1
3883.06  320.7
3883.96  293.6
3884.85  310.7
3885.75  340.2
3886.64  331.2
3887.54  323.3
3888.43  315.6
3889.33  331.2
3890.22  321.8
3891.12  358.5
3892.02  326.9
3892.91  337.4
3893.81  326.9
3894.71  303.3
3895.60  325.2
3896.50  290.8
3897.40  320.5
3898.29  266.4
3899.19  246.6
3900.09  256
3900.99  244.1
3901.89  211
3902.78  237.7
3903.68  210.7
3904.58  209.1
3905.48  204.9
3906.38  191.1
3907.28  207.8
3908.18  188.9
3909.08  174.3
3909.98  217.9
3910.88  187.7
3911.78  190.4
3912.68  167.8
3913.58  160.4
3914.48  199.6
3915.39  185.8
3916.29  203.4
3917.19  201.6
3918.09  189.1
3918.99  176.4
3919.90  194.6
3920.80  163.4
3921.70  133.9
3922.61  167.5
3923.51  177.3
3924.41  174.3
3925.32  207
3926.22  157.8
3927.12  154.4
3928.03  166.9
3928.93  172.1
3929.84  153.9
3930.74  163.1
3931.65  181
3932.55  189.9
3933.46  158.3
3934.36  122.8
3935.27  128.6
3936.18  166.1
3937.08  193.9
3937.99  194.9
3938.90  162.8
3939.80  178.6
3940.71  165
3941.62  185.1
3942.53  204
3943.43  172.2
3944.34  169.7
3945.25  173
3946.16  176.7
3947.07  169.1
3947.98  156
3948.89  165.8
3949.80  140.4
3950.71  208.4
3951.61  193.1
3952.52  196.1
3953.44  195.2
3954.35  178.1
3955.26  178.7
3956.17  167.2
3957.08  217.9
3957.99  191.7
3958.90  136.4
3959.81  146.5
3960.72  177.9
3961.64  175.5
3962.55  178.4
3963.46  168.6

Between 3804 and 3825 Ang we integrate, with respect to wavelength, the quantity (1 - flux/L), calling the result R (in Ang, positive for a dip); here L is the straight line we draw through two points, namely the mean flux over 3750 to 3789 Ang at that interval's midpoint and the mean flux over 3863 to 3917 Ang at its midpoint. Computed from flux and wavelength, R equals 1.62 Ang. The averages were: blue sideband 171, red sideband 250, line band 185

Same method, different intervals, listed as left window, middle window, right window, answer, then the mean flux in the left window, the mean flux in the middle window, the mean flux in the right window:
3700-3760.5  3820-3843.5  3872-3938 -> 1.76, 170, 190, 230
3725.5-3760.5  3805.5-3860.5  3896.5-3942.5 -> -2.35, 169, 188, 190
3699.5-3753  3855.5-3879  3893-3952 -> -3.57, 171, 217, 195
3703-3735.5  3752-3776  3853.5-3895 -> 2.75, 167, 170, 254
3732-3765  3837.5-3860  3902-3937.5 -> -1.38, 173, 188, 181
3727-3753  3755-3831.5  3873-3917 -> 6.80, 170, 183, 259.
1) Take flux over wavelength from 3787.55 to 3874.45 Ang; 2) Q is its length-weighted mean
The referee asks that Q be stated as 193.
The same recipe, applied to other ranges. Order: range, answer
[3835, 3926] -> 224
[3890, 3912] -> 254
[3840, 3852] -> 185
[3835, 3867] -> 190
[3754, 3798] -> 179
